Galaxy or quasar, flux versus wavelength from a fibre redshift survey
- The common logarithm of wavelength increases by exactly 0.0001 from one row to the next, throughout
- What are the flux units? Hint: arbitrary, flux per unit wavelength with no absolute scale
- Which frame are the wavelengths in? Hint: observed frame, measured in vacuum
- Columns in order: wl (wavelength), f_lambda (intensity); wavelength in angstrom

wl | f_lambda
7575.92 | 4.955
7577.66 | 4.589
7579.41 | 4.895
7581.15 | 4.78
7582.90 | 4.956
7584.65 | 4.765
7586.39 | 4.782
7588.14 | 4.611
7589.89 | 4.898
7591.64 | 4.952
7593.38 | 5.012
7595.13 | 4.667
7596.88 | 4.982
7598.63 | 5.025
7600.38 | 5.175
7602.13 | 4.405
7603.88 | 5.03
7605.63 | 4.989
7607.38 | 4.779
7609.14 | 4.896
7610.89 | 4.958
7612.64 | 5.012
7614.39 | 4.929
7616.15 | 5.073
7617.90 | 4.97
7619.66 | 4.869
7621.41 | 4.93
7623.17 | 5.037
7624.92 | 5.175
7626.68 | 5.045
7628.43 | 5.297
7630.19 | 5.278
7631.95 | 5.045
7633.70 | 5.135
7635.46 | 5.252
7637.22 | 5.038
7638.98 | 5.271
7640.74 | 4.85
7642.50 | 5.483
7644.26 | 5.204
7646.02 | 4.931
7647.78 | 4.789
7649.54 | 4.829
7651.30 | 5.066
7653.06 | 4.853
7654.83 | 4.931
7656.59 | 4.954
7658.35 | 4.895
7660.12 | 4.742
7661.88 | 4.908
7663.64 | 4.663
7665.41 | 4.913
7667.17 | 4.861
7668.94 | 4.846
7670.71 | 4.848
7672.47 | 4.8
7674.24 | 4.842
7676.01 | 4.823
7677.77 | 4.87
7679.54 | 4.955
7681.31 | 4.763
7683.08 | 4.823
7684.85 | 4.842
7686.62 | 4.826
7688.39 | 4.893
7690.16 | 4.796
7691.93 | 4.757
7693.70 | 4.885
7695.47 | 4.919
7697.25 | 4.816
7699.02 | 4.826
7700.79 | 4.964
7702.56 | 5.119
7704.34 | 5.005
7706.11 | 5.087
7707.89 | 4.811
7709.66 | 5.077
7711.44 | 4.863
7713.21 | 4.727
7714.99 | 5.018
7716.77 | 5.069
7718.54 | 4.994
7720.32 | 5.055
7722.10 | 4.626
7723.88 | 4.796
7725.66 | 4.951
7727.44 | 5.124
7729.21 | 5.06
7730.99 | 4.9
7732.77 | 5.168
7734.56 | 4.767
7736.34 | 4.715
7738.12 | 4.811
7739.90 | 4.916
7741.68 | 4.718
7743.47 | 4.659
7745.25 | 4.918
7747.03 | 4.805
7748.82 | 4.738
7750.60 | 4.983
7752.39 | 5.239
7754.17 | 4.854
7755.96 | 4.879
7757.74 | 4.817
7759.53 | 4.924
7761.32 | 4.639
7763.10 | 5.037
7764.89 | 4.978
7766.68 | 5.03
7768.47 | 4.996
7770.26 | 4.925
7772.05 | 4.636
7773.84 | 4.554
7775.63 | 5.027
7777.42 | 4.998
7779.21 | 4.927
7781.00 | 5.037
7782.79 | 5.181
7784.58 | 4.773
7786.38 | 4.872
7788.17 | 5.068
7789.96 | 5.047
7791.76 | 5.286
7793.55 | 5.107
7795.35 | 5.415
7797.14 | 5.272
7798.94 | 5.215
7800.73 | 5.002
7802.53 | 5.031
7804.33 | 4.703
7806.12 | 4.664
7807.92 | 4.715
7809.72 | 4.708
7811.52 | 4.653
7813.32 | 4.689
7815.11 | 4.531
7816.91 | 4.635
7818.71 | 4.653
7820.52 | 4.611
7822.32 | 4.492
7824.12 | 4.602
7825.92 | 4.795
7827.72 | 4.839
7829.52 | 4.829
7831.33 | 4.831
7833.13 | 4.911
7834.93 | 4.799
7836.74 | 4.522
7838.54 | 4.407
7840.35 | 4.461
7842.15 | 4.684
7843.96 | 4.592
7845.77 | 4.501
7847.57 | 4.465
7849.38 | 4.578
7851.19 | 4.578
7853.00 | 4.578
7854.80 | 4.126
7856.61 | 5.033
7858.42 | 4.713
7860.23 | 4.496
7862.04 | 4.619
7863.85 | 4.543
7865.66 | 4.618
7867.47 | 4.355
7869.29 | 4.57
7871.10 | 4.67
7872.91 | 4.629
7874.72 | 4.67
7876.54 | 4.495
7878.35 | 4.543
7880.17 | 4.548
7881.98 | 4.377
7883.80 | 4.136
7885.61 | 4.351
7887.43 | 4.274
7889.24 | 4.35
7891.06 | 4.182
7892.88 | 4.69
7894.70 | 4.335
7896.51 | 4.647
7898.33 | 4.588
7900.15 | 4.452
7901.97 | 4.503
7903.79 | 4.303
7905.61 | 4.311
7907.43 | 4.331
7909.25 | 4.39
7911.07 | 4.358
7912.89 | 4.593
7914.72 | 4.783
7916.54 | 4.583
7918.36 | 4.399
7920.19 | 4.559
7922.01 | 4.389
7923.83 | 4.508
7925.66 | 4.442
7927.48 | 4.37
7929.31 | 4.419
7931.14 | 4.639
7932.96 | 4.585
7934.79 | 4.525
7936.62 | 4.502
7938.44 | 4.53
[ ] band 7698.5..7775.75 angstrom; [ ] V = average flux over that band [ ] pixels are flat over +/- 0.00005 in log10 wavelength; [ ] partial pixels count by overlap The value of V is 4.9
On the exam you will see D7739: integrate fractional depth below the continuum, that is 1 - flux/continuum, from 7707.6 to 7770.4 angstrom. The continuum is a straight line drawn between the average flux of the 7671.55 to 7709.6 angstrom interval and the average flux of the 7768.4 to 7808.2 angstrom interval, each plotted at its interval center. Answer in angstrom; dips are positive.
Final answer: 0.3 angstrom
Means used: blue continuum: 4.88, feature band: 4.91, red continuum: 4.98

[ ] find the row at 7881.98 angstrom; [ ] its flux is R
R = 4.377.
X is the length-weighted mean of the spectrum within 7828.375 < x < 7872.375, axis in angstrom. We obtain 4.6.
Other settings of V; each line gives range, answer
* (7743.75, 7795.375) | 4.94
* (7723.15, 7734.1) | 4.99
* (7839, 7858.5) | 4.56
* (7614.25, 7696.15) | 4.95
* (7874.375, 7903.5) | 4.44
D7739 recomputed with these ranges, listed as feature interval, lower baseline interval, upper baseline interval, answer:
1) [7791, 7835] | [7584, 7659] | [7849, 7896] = -2.12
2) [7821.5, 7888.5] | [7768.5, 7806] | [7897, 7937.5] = 2.19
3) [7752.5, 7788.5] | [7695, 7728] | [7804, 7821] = -1.06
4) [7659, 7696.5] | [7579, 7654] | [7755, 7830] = 0.79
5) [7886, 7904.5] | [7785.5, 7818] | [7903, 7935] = 0.53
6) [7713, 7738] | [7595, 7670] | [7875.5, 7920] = -0.72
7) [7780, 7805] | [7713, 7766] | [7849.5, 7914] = -1.74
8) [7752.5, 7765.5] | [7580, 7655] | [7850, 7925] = -0.48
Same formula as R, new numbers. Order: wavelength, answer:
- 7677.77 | 4.87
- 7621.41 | 4.93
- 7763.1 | 5.037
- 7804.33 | 4.703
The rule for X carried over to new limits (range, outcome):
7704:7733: 4.96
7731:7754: 4.87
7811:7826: 4.62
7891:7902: 4.51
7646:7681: 4.86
